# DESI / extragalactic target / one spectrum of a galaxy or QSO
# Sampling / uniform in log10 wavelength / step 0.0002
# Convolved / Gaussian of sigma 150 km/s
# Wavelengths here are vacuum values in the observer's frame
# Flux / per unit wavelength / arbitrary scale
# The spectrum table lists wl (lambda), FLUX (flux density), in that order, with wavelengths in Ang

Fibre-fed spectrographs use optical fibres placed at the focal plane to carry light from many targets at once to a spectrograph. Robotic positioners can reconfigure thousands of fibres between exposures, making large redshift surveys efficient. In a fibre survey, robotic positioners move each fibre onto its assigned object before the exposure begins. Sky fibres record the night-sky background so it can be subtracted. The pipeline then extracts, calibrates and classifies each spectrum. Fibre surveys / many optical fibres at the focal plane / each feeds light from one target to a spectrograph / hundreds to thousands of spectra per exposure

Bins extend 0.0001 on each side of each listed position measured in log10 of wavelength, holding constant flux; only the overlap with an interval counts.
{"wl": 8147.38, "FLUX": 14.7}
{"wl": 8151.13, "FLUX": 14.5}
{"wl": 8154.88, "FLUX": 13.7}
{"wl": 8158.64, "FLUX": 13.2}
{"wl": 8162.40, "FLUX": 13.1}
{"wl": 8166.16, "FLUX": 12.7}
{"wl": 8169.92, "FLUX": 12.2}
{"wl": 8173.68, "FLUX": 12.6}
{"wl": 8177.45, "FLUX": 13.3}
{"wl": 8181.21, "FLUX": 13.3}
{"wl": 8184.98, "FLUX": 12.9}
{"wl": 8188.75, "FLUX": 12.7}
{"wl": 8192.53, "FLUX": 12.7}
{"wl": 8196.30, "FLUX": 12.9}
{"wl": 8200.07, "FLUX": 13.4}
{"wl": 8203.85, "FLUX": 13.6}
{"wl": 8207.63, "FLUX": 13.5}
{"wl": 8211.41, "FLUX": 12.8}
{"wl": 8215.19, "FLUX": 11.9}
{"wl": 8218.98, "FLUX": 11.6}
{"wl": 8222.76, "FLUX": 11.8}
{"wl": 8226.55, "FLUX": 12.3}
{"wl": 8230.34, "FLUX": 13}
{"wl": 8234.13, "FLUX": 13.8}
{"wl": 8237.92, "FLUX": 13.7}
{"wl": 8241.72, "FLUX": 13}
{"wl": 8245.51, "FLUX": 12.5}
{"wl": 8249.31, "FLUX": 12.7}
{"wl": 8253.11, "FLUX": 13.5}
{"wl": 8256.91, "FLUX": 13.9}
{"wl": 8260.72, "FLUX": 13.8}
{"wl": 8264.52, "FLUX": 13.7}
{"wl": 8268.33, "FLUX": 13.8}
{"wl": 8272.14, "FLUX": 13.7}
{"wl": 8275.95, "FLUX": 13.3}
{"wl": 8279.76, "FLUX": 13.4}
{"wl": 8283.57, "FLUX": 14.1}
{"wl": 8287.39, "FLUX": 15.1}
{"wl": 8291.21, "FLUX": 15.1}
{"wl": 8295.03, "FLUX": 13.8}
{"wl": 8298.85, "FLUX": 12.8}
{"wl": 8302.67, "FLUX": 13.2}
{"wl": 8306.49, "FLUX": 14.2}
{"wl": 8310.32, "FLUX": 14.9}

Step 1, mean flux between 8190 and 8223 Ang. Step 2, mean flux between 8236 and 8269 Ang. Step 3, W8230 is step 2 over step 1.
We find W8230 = 1.05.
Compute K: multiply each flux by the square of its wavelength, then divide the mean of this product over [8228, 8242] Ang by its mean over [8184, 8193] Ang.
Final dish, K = 1.06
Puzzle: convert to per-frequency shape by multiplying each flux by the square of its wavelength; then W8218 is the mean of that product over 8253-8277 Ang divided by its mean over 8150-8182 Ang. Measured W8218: 1.07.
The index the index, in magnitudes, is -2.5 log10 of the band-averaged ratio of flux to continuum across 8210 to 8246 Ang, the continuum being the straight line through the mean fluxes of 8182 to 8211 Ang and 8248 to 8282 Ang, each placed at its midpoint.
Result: 0.06 mag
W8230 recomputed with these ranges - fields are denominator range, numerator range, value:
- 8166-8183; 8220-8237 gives 0.99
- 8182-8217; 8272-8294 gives 1.09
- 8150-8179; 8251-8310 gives 1.06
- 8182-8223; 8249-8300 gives 1.08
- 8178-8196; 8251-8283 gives 1.06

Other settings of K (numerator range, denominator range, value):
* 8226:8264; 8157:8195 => 1.05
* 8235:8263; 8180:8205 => 1.04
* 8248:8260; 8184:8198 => 1.07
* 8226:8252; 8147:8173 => 1.00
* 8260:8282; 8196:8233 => 1.09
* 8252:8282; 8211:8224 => 1.16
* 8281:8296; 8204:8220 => 1.17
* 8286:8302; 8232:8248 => 1.08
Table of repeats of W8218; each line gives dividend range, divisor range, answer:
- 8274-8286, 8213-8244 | 1.09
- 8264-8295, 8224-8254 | 1.09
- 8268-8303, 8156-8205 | 1.10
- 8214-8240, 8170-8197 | 0.99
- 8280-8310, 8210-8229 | 1.18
